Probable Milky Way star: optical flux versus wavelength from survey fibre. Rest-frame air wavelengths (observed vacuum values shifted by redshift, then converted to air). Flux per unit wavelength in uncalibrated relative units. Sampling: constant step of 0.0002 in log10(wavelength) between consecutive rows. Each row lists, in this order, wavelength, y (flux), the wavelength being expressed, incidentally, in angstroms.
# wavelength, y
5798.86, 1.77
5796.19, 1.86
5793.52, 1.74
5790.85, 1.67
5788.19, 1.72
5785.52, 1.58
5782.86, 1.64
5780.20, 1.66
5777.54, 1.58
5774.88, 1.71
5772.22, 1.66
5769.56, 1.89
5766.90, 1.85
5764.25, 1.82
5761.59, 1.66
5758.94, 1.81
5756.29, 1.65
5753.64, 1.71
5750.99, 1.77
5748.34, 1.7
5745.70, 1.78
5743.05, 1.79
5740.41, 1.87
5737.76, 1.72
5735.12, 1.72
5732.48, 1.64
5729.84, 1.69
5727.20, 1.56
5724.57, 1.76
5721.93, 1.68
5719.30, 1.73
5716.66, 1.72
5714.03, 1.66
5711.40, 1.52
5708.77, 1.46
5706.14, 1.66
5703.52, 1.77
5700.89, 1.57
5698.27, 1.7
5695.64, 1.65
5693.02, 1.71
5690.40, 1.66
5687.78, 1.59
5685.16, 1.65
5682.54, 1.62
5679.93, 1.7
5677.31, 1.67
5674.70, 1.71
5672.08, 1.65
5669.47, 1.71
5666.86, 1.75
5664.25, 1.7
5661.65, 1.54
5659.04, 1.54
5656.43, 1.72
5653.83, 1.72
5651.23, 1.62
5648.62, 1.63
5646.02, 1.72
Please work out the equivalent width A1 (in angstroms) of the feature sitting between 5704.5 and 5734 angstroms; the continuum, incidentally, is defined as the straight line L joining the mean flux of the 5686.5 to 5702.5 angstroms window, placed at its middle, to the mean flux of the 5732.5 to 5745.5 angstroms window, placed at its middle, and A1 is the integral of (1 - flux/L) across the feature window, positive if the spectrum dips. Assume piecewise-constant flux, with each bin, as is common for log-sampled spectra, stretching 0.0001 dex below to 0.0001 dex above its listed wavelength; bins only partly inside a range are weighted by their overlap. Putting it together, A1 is 1.1 angstroms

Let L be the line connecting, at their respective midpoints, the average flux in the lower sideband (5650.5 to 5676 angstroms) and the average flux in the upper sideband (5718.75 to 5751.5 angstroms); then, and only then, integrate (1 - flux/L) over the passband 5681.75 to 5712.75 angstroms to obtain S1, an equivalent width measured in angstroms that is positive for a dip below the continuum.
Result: 1.2 angstroms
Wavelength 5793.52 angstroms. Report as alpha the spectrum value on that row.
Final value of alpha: 1.74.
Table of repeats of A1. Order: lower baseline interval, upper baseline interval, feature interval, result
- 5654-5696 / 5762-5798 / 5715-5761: -0.7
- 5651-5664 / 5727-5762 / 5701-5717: 0.6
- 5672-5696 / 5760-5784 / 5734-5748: -0.6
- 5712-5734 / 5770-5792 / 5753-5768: -0.8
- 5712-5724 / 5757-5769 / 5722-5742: 0.1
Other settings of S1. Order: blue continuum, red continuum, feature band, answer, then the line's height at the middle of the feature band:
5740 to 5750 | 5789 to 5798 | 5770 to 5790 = 1.1 angstroms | 1.76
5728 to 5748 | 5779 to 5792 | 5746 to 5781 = -0.8 angstroms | 1.69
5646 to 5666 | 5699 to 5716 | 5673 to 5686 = -0.3 angstroms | 1.63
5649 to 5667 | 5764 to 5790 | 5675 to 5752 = -0.2 angstroms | 1.68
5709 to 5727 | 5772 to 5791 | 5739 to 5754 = -1.1 angstroms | 1.66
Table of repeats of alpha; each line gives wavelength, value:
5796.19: 1.86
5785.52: 1.58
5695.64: 1.65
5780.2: 1.66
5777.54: 1.58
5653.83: 1.72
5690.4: 1.66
